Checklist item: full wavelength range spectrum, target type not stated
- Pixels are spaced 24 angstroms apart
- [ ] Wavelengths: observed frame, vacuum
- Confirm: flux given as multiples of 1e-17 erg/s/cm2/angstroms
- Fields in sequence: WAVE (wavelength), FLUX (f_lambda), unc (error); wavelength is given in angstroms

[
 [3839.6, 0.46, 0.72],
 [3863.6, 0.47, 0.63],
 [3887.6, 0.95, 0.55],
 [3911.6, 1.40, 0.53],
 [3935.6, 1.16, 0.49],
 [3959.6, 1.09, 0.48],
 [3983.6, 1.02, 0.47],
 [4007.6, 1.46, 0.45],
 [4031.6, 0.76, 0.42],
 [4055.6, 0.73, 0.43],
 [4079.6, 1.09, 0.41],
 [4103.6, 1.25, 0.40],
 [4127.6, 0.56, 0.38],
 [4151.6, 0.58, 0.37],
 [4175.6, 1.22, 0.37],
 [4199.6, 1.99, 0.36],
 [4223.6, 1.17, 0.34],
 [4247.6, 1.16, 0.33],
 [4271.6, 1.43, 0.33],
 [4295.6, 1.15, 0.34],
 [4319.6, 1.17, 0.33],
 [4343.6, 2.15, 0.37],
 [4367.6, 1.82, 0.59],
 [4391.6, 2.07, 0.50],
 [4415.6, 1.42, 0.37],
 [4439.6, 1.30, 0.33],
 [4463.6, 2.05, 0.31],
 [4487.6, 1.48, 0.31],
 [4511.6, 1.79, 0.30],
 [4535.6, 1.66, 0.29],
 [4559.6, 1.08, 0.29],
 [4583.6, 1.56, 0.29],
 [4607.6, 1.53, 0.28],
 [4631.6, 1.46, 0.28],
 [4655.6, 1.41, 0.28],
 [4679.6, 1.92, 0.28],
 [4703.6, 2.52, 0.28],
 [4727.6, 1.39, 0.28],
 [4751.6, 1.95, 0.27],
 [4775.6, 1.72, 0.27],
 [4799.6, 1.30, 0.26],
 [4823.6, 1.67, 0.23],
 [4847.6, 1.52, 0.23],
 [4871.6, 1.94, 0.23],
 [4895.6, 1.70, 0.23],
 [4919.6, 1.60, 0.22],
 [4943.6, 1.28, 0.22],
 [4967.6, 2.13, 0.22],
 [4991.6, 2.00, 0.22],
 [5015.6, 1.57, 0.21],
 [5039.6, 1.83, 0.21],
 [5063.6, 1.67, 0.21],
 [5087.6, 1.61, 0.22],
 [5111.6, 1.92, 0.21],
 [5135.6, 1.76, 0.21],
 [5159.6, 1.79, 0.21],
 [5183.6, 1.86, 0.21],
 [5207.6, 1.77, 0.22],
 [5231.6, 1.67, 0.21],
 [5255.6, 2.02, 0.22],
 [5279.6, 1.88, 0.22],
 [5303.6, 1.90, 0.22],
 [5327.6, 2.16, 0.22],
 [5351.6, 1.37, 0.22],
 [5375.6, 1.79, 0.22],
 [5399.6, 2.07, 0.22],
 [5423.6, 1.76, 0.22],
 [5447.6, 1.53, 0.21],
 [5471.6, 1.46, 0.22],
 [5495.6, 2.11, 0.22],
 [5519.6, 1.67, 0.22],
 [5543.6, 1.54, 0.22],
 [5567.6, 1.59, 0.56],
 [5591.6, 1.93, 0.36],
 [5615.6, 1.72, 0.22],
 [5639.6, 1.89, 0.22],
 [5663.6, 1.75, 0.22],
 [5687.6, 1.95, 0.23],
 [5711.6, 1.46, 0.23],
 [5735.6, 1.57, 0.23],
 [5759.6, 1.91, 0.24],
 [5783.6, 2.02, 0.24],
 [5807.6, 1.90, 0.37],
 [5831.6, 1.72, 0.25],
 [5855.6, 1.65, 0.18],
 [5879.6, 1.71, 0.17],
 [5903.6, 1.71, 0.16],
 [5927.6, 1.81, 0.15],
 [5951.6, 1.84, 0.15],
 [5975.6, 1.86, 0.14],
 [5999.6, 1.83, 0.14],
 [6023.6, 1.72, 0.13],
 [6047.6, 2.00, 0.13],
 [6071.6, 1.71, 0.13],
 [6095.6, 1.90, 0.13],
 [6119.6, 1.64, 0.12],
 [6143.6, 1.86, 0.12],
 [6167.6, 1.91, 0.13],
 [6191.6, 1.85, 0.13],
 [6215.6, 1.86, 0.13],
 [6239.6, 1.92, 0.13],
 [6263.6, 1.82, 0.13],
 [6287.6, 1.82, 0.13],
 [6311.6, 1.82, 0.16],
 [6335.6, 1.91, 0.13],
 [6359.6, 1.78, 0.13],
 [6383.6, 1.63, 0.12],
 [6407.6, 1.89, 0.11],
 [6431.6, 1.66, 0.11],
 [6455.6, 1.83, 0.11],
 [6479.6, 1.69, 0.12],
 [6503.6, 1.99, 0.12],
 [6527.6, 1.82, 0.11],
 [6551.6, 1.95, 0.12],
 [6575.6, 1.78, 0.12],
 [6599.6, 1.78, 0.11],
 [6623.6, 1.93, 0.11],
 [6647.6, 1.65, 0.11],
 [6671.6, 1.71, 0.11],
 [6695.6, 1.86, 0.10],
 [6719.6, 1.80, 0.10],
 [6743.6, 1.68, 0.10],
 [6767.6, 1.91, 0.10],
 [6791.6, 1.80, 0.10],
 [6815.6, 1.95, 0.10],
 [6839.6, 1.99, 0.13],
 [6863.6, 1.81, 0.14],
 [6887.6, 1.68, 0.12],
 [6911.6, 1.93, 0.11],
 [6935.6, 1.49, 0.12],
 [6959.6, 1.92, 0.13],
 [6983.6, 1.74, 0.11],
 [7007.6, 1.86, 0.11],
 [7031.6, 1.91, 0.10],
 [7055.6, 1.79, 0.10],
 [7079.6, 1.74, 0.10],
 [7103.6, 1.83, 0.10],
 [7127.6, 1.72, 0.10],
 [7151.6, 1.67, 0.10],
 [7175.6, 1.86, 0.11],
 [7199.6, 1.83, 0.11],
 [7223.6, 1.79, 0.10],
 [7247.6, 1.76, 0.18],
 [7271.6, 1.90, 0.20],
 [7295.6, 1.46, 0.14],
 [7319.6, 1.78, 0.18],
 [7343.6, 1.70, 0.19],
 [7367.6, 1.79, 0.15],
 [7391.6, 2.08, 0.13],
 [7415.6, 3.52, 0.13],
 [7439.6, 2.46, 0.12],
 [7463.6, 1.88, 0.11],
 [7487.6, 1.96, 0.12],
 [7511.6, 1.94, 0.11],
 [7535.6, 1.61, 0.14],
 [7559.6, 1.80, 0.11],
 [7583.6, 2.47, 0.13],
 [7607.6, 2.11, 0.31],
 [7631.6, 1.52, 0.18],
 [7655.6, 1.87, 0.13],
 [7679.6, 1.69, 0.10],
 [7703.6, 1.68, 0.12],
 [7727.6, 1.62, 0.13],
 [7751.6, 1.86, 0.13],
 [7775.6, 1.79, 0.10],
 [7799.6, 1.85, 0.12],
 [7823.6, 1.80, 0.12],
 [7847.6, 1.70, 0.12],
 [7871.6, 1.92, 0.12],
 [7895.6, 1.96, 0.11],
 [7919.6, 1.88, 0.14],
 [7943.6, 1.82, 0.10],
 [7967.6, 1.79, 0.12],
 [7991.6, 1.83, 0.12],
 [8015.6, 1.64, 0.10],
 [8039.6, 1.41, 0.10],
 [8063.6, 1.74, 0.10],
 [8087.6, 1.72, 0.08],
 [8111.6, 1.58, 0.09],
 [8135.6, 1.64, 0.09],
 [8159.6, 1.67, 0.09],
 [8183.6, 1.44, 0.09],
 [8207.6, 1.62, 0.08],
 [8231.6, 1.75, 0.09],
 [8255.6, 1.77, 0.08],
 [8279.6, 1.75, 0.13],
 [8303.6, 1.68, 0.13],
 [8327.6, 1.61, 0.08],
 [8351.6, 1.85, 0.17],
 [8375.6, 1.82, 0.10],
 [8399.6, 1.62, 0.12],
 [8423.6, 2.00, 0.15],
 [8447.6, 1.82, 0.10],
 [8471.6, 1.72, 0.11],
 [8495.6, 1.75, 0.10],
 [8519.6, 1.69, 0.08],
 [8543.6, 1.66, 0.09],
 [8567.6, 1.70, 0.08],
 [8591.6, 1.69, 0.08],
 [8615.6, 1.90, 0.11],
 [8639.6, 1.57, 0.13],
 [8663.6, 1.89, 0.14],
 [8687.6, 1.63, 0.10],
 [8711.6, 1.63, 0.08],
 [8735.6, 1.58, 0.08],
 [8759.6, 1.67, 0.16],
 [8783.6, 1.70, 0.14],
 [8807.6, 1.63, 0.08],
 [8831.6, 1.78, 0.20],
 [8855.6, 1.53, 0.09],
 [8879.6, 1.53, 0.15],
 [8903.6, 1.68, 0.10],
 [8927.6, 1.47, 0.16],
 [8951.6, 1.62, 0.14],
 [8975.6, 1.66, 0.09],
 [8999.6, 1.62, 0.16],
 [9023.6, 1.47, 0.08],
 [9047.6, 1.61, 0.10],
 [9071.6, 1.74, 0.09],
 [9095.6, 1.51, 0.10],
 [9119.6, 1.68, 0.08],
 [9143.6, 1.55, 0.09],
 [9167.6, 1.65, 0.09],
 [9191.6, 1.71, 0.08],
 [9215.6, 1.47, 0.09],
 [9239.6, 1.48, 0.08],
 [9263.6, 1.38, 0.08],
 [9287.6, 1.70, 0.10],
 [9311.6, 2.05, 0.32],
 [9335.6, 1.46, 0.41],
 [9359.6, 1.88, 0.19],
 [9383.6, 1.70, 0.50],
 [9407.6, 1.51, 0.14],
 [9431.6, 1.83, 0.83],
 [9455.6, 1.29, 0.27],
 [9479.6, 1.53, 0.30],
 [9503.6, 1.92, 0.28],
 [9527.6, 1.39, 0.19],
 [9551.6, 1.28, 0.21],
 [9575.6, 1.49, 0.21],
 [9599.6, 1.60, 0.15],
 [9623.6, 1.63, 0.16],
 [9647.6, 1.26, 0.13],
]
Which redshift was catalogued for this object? 0.129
